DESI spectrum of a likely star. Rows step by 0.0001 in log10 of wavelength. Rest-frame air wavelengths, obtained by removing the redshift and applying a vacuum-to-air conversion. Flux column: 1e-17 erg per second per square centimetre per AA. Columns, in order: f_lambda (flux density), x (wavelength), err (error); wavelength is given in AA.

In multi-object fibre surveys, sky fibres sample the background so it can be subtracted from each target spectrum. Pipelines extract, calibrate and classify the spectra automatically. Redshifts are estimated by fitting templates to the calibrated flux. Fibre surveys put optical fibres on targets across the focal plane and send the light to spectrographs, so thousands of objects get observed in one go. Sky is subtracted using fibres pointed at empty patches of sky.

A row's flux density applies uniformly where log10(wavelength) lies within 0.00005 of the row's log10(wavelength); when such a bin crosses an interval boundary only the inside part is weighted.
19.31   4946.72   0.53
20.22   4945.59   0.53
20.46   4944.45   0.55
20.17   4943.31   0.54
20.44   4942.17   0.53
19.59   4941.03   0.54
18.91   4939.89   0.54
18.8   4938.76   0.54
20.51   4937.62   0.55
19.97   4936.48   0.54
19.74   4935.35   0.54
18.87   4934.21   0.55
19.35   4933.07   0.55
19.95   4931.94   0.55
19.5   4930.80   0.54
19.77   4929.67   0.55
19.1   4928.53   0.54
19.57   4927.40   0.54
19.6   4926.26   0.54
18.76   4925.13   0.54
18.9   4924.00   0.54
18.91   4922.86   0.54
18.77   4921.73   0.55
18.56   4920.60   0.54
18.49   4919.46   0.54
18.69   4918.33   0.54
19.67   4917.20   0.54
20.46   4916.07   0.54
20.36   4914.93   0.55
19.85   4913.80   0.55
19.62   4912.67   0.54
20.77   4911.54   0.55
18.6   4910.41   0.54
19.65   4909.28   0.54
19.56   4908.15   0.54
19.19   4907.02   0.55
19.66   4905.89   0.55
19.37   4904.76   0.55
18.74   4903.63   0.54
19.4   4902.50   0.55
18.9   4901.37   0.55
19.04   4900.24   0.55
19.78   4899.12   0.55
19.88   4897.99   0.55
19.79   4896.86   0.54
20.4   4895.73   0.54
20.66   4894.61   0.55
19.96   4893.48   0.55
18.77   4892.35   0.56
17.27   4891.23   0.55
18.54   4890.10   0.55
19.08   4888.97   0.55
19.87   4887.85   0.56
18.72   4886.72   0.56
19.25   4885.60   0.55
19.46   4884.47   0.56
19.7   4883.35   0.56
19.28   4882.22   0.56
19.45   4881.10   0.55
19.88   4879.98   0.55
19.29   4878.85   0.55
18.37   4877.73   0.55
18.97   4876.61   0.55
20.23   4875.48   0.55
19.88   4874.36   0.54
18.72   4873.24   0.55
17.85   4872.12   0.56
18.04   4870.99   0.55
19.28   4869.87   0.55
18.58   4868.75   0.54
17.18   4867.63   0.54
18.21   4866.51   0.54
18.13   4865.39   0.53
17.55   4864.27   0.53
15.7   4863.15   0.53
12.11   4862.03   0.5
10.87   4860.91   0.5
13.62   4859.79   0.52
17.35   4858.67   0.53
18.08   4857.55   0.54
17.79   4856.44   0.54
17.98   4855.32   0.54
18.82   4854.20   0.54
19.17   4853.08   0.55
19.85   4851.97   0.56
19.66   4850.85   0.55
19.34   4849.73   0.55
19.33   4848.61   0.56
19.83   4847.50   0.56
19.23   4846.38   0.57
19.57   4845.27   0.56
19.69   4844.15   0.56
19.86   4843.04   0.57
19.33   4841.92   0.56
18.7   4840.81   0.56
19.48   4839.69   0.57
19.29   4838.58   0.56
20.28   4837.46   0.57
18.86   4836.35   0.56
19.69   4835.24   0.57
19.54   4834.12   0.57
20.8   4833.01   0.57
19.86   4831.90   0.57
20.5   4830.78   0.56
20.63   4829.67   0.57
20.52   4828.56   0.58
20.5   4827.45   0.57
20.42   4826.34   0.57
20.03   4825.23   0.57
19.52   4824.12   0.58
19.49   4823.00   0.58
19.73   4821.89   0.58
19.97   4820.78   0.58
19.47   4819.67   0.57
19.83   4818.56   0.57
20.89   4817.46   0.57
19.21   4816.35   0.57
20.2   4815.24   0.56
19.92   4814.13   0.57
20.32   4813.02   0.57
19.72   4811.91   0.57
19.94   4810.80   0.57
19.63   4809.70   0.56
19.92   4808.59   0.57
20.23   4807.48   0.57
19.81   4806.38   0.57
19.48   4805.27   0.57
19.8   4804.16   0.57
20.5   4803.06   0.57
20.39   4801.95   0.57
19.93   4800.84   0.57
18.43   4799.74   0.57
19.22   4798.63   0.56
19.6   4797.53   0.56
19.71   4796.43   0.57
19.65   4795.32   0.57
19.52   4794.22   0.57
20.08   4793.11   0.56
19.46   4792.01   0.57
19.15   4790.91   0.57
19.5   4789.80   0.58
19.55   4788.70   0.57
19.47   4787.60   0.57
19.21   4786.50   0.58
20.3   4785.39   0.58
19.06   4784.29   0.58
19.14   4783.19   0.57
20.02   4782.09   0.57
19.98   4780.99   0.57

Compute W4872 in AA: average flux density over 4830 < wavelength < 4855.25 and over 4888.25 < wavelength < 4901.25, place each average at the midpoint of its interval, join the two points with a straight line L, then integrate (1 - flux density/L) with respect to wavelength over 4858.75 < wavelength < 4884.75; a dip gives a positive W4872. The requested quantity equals 2.2 AA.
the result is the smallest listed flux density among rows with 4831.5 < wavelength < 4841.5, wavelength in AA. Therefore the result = 18.7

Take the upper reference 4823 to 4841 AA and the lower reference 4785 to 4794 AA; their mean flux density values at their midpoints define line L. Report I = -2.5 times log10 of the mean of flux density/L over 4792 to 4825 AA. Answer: -0.004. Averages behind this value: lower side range 19.6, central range 19.8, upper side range 19.9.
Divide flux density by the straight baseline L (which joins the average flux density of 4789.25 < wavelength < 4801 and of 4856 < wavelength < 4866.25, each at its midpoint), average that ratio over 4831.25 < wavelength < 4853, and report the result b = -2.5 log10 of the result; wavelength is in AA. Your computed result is -0.17 mag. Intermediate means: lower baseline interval 19.5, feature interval 19.6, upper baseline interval 15.7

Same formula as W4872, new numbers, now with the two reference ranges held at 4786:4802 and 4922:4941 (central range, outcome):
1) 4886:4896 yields 0.1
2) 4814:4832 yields -0.5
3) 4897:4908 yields 0.0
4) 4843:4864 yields 1.9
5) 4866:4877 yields 0.4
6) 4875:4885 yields 0.0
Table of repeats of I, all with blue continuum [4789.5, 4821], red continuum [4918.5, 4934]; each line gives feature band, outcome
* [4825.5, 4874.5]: 0.05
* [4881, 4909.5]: 0.00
